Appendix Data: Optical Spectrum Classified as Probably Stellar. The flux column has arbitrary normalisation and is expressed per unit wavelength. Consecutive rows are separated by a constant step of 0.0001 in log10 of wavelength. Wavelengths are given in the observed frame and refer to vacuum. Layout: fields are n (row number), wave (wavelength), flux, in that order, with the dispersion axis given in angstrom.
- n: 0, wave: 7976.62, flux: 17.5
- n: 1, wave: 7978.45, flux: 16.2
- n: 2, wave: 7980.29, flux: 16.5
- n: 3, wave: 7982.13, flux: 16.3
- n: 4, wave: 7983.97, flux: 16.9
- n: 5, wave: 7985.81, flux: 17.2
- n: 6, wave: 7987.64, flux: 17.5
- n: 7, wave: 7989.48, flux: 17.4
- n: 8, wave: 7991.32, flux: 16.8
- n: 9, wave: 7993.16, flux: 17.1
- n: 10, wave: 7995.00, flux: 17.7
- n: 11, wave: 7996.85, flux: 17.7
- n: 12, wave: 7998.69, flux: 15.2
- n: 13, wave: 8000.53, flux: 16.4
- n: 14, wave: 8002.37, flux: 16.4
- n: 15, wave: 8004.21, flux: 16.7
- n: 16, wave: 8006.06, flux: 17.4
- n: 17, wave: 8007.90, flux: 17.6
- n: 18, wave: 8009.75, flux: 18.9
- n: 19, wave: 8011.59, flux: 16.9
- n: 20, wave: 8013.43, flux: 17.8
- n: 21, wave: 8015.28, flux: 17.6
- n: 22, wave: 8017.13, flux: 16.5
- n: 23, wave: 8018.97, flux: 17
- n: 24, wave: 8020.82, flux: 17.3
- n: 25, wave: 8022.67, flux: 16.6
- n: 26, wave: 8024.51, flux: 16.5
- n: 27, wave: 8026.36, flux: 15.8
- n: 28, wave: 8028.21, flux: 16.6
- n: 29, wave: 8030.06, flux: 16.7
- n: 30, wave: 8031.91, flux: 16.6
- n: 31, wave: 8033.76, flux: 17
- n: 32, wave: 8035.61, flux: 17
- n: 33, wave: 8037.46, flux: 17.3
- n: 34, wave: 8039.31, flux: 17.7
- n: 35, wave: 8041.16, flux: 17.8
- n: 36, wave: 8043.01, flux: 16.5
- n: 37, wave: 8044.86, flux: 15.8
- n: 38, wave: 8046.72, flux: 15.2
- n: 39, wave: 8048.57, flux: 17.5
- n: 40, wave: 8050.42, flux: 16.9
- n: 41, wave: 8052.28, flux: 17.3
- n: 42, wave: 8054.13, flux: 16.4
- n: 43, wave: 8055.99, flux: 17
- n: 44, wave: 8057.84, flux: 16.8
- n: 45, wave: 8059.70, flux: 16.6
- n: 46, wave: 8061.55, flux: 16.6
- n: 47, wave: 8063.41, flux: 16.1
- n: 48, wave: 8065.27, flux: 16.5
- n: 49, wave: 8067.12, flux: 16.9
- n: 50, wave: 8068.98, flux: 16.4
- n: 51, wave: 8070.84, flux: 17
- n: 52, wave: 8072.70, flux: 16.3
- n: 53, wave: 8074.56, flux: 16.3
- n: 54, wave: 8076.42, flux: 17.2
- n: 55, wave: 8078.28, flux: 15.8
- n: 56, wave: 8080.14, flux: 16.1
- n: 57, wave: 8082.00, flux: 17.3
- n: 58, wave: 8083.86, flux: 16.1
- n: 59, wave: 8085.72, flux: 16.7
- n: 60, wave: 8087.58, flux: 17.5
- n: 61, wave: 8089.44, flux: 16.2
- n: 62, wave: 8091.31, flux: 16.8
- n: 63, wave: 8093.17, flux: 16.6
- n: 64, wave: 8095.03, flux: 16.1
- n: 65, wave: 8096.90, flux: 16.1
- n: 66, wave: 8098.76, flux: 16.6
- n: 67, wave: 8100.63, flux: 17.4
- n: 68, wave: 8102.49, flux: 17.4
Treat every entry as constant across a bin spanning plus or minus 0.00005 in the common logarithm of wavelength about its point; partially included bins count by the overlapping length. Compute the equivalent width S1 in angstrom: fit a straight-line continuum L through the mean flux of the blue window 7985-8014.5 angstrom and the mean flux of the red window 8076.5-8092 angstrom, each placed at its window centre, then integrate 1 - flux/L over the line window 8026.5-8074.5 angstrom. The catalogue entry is 0.3 angstrom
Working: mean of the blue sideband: 17.2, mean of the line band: 16.7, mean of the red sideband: 16.6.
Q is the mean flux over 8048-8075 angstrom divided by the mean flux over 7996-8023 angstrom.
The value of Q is 1.0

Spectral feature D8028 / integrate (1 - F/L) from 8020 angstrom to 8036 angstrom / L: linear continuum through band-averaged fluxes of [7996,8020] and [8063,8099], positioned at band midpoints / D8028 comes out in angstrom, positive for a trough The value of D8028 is 0.26 angstrom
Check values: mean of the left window 17.1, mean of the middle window 16.7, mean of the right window 16.5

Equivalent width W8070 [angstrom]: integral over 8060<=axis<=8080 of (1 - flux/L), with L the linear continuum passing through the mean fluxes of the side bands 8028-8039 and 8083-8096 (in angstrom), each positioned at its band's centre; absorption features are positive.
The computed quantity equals 0.2 angstrom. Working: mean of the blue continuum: 16.9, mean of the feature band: 16.5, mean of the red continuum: 16.6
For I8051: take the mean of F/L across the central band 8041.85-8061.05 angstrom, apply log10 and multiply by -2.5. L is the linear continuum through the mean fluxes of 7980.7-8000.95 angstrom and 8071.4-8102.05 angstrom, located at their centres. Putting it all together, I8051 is 0.01 mag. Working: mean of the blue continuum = 16.9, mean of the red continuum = 16.6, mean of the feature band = 16.6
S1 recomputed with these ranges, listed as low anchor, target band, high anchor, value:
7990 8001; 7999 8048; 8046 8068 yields -0.36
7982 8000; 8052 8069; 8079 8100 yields 0.04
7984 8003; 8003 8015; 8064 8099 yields -0.46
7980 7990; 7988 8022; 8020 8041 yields -0.41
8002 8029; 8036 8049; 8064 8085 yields 0.00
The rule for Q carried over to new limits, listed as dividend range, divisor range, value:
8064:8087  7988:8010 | 0.97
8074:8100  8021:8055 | 0.99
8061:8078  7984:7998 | 0.96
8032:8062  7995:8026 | 0.99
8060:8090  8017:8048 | 0.99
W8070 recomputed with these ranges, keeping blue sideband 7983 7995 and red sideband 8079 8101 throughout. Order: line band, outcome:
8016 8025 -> 0.1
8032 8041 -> -0.2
